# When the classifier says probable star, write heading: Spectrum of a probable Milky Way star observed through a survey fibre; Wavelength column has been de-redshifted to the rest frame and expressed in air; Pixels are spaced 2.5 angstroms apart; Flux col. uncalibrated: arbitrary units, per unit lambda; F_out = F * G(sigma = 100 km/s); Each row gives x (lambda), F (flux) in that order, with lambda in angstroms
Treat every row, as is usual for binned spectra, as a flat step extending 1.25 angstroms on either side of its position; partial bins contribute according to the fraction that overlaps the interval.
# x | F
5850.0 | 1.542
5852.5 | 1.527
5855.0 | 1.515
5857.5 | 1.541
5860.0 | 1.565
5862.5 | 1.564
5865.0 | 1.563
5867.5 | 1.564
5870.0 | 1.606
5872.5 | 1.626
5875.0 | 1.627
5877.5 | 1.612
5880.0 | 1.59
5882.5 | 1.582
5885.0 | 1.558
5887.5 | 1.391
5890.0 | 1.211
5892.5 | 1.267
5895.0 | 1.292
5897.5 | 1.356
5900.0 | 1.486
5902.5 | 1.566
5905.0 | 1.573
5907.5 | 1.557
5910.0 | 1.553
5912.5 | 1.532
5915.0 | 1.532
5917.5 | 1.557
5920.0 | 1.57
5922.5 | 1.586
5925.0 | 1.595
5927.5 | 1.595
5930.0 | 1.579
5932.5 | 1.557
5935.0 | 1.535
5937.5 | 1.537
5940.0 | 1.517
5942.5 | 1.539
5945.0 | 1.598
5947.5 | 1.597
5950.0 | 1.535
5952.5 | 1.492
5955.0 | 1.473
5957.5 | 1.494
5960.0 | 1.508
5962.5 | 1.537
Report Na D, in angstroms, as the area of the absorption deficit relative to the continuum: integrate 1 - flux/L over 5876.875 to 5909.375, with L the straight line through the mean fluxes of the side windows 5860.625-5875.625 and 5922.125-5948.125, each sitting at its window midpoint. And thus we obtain 2.4 angstroms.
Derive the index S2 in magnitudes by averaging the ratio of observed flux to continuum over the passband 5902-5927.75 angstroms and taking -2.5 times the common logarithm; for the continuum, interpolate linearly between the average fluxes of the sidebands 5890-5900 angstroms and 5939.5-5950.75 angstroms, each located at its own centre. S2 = -0.11 mag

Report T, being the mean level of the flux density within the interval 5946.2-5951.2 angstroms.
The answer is 1.57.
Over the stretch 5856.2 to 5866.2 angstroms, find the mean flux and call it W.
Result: 1.56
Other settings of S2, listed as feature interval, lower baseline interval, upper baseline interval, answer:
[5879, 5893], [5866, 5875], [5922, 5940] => 0.110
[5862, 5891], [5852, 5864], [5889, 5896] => -0.114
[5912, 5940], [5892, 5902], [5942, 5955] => -0.065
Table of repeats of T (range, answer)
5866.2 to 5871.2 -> 1.58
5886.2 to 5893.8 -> 1.29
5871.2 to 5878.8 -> 1.62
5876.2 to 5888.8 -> 1.55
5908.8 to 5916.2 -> 1.54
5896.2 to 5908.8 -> 1.51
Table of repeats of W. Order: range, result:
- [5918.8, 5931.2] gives 1.59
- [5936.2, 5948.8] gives 1.56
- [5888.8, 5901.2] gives 1.32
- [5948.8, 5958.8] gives 1.5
